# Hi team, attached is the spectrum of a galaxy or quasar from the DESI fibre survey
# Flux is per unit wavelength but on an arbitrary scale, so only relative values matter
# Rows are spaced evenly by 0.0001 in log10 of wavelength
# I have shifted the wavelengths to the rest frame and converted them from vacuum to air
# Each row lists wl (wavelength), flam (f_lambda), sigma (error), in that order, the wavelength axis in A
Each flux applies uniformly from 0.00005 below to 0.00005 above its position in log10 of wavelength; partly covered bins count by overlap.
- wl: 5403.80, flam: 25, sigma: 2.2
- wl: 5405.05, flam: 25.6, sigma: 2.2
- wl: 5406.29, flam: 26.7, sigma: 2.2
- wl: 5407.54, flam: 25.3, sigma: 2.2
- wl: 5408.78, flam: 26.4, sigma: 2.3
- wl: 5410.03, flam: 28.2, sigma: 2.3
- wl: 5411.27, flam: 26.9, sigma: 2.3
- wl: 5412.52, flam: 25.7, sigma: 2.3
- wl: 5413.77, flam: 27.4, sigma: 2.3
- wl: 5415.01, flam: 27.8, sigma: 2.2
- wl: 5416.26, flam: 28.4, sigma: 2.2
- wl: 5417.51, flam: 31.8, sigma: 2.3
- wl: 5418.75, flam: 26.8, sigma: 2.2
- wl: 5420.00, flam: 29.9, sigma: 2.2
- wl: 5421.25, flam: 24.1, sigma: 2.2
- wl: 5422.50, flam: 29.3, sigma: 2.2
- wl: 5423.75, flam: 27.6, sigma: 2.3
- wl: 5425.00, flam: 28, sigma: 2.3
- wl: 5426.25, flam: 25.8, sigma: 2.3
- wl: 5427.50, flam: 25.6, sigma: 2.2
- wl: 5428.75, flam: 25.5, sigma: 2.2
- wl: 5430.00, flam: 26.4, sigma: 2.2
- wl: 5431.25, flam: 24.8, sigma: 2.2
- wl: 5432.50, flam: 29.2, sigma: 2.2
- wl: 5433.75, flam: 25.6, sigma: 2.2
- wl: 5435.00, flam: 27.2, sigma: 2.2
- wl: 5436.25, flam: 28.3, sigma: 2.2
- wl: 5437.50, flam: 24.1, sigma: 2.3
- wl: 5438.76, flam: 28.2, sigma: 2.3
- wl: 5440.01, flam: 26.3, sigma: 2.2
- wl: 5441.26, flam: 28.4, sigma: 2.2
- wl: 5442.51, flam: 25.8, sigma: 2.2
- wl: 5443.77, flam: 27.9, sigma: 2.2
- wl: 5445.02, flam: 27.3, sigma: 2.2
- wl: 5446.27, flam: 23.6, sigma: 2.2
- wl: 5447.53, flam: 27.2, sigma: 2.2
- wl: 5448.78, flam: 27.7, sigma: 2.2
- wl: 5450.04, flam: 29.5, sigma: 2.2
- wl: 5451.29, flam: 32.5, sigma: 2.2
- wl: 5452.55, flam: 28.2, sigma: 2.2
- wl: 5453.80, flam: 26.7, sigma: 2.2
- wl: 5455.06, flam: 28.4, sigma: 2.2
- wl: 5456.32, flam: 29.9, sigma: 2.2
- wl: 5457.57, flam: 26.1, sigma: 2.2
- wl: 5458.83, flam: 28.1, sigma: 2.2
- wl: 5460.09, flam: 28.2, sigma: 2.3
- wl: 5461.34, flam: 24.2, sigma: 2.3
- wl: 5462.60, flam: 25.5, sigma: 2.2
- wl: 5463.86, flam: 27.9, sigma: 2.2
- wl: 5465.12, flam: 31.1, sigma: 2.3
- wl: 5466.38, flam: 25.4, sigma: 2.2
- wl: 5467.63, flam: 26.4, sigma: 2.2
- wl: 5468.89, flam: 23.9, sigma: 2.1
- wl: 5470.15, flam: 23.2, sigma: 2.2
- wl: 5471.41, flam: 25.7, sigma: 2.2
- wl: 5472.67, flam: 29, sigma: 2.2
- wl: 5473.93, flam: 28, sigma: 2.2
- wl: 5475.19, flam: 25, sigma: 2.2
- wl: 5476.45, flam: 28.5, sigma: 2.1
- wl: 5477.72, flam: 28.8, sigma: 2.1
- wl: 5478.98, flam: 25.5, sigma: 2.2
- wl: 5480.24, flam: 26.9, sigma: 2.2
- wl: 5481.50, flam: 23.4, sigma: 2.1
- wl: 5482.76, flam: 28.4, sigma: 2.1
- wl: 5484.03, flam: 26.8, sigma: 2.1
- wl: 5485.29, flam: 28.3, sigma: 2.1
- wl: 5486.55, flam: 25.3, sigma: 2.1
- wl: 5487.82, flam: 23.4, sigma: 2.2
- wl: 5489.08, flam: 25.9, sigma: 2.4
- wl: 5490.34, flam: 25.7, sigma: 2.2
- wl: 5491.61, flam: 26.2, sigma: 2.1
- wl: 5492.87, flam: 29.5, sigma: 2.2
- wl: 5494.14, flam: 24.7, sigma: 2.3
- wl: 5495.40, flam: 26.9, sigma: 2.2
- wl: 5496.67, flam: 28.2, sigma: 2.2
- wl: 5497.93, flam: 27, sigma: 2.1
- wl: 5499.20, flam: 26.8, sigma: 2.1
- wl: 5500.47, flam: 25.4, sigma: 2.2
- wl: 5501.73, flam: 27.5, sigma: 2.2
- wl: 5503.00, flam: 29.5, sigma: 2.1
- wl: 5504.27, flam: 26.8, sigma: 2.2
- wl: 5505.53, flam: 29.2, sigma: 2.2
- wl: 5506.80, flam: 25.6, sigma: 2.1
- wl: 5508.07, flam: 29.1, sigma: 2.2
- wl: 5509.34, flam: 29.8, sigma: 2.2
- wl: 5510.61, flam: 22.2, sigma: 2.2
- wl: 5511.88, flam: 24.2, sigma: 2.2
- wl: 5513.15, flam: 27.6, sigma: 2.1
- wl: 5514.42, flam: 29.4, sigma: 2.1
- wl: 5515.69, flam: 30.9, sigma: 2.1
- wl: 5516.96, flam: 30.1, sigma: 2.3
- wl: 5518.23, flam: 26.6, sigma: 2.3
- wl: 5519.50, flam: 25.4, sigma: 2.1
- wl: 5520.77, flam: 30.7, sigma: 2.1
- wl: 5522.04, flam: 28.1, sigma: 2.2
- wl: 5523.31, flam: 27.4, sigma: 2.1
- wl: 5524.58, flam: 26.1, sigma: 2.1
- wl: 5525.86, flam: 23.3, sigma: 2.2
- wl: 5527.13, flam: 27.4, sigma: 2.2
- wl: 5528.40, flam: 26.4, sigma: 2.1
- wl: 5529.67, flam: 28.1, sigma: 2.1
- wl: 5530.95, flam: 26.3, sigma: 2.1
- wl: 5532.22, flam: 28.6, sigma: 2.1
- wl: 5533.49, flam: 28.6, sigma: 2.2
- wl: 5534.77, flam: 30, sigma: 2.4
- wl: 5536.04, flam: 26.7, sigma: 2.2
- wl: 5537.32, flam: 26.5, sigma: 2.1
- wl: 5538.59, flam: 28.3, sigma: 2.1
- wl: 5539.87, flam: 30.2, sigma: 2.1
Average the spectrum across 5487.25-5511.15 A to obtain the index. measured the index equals 26.8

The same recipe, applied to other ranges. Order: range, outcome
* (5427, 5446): 26.7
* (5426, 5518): 27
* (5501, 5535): 27.6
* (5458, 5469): 26.9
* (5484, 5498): 26.5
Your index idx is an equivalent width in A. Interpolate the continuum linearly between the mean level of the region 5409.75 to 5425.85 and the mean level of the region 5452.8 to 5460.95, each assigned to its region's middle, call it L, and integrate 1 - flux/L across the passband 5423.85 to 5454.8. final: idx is 0.8 A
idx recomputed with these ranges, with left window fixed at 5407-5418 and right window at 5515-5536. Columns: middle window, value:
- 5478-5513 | 1.31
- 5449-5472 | 0.27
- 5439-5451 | 0.13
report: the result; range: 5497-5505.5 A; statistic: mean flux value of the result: 27.4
